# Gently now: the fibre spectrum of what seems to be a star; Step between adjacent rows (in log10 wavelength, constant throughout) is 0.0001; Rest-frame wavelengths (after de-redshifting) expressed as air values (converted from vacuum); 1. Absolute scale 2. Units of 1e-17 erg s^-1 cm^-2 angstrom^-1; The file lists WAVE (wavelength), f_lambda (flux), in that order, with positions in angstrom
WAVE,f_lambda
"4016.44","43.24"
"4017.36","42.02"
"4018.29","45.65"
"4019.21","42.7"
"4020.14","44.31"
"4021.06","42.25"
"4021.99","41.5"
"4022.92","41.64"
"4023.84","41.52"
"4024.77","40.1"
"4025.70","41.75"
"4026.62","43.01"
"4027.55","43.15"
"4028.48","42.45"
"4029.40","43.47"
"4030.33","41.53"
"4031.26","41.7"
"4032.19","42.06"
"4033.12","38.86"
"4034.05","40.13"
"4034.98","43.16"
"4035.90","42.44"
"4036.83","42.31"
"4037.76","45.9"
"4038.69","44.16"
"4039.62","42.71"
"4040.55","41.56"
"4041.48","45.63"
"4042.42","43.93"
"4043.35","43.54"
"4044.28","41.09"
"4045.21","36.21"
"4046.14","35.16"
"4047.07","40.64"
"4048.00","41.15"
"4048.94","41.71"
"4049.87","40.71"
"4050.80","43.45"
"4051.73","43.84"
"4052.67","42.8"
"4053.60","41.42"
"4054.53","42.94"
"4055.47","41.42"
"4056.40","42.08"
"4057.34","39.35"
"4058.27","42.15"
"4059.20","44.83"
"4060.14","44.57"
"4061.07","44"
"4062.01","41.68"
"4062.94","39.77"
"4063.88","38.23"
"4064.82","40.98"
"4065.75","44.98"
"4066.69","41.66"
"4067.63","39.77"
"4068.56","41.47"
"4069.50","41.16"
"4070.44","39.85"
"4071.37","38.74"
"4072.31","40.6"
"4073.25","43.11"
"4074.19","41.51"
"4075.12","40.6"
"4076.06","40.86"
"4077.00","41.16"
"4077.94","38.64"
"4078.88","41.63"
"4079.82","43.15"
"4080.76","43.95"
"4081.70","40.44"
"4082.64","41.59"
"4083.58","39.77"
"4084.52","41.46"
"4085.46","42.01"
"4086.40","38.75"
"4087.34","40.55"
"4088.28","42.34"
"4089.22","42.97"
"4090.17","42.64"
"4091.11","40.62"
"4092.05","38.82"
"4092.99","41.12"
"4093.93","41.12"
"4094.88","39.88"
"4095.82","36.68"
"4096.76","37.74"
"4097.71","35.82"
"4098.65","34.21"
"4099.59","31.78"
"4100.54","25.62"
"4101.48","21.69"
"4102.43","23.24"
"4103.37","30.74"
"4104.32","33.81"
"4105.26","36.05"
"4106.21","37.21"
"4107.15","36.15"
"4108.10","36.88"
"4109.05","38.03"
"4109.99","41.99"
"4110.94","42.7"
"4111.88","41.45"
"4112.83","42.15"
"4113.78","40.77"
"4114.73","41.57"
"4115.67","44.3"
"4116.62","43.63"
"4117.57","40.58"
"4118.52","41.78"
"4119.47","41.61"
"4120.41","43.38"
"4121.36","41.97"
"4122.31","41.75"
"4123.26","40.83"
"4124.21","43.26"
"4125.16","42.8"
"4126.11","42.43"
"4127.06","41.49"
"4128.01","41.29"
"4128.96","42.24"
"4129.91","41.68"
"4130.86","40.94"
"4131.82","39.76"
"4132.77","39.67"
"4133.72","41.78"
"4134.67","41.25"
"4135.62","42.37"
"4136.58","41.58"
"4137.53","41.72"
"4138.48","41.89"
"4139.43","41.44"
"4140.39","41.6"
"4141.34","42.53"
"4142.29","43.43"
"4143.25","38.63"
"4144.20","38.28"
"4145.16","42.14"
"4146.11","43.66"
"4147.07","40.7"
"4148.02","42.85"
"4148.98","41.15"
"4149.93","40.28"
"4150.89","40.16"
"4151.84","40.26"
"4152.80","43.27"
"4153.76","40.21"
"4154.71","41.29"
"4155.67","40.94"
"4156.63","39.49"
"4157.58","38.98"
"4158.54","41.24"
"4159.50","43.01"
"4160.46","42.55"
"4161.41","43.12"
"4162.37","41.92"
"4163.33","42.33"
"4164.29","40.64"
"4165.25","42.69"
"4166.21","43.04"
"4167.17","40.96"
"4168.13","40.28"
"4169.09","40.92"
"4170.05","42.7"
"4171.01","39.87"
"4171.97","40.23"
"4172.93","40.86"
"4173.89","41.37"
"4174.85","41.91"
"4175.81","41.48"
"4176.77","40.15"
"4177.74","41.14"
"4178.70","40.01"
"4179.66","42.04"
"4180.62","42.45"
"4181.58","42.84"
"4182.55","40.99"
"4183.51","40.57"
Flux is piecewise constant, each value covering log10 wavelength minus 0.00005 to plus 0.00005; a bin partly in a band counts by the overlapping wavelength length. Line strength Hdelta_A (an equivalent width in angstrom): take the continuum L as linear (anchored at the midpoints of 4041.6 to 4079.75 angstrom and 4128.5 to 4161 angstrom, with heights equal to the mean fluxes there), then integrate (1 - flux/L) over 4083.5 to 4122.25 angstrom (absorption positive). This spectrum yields 2.7 angstrom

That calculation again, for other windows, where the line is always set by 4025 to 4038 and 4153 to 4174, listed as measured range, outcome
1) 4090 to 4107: 2.8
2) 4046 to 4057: 0.1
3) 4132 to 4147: 0.0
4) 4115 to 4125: -0.2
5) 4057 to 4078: 0.3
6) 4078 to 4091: 0.1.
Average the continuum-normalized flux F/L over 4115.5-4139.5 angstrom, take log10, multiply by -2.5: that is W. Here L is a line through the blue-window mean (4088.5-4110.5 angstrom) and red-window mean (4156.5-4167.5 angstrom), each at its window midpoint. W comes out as -0.09 mag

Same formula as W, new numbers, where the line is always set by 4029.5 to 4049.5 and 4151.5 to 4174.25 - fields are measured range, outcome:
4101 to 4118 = 0.11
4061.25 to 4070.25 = 0.01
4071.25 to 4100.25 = 0.04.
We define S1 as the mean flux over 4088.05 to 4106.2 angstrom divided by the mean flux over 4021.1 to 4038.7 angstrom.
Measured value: 0.84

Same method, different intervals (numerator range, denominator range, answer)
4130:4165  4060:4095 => 1.00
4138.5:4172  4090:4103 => 1.19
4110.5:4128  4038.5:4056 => 1.01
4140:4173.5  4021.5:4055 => 0.99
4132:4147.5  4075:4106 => 1.09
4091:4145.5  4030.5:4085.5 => 0.94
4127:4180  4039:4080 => 1.00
